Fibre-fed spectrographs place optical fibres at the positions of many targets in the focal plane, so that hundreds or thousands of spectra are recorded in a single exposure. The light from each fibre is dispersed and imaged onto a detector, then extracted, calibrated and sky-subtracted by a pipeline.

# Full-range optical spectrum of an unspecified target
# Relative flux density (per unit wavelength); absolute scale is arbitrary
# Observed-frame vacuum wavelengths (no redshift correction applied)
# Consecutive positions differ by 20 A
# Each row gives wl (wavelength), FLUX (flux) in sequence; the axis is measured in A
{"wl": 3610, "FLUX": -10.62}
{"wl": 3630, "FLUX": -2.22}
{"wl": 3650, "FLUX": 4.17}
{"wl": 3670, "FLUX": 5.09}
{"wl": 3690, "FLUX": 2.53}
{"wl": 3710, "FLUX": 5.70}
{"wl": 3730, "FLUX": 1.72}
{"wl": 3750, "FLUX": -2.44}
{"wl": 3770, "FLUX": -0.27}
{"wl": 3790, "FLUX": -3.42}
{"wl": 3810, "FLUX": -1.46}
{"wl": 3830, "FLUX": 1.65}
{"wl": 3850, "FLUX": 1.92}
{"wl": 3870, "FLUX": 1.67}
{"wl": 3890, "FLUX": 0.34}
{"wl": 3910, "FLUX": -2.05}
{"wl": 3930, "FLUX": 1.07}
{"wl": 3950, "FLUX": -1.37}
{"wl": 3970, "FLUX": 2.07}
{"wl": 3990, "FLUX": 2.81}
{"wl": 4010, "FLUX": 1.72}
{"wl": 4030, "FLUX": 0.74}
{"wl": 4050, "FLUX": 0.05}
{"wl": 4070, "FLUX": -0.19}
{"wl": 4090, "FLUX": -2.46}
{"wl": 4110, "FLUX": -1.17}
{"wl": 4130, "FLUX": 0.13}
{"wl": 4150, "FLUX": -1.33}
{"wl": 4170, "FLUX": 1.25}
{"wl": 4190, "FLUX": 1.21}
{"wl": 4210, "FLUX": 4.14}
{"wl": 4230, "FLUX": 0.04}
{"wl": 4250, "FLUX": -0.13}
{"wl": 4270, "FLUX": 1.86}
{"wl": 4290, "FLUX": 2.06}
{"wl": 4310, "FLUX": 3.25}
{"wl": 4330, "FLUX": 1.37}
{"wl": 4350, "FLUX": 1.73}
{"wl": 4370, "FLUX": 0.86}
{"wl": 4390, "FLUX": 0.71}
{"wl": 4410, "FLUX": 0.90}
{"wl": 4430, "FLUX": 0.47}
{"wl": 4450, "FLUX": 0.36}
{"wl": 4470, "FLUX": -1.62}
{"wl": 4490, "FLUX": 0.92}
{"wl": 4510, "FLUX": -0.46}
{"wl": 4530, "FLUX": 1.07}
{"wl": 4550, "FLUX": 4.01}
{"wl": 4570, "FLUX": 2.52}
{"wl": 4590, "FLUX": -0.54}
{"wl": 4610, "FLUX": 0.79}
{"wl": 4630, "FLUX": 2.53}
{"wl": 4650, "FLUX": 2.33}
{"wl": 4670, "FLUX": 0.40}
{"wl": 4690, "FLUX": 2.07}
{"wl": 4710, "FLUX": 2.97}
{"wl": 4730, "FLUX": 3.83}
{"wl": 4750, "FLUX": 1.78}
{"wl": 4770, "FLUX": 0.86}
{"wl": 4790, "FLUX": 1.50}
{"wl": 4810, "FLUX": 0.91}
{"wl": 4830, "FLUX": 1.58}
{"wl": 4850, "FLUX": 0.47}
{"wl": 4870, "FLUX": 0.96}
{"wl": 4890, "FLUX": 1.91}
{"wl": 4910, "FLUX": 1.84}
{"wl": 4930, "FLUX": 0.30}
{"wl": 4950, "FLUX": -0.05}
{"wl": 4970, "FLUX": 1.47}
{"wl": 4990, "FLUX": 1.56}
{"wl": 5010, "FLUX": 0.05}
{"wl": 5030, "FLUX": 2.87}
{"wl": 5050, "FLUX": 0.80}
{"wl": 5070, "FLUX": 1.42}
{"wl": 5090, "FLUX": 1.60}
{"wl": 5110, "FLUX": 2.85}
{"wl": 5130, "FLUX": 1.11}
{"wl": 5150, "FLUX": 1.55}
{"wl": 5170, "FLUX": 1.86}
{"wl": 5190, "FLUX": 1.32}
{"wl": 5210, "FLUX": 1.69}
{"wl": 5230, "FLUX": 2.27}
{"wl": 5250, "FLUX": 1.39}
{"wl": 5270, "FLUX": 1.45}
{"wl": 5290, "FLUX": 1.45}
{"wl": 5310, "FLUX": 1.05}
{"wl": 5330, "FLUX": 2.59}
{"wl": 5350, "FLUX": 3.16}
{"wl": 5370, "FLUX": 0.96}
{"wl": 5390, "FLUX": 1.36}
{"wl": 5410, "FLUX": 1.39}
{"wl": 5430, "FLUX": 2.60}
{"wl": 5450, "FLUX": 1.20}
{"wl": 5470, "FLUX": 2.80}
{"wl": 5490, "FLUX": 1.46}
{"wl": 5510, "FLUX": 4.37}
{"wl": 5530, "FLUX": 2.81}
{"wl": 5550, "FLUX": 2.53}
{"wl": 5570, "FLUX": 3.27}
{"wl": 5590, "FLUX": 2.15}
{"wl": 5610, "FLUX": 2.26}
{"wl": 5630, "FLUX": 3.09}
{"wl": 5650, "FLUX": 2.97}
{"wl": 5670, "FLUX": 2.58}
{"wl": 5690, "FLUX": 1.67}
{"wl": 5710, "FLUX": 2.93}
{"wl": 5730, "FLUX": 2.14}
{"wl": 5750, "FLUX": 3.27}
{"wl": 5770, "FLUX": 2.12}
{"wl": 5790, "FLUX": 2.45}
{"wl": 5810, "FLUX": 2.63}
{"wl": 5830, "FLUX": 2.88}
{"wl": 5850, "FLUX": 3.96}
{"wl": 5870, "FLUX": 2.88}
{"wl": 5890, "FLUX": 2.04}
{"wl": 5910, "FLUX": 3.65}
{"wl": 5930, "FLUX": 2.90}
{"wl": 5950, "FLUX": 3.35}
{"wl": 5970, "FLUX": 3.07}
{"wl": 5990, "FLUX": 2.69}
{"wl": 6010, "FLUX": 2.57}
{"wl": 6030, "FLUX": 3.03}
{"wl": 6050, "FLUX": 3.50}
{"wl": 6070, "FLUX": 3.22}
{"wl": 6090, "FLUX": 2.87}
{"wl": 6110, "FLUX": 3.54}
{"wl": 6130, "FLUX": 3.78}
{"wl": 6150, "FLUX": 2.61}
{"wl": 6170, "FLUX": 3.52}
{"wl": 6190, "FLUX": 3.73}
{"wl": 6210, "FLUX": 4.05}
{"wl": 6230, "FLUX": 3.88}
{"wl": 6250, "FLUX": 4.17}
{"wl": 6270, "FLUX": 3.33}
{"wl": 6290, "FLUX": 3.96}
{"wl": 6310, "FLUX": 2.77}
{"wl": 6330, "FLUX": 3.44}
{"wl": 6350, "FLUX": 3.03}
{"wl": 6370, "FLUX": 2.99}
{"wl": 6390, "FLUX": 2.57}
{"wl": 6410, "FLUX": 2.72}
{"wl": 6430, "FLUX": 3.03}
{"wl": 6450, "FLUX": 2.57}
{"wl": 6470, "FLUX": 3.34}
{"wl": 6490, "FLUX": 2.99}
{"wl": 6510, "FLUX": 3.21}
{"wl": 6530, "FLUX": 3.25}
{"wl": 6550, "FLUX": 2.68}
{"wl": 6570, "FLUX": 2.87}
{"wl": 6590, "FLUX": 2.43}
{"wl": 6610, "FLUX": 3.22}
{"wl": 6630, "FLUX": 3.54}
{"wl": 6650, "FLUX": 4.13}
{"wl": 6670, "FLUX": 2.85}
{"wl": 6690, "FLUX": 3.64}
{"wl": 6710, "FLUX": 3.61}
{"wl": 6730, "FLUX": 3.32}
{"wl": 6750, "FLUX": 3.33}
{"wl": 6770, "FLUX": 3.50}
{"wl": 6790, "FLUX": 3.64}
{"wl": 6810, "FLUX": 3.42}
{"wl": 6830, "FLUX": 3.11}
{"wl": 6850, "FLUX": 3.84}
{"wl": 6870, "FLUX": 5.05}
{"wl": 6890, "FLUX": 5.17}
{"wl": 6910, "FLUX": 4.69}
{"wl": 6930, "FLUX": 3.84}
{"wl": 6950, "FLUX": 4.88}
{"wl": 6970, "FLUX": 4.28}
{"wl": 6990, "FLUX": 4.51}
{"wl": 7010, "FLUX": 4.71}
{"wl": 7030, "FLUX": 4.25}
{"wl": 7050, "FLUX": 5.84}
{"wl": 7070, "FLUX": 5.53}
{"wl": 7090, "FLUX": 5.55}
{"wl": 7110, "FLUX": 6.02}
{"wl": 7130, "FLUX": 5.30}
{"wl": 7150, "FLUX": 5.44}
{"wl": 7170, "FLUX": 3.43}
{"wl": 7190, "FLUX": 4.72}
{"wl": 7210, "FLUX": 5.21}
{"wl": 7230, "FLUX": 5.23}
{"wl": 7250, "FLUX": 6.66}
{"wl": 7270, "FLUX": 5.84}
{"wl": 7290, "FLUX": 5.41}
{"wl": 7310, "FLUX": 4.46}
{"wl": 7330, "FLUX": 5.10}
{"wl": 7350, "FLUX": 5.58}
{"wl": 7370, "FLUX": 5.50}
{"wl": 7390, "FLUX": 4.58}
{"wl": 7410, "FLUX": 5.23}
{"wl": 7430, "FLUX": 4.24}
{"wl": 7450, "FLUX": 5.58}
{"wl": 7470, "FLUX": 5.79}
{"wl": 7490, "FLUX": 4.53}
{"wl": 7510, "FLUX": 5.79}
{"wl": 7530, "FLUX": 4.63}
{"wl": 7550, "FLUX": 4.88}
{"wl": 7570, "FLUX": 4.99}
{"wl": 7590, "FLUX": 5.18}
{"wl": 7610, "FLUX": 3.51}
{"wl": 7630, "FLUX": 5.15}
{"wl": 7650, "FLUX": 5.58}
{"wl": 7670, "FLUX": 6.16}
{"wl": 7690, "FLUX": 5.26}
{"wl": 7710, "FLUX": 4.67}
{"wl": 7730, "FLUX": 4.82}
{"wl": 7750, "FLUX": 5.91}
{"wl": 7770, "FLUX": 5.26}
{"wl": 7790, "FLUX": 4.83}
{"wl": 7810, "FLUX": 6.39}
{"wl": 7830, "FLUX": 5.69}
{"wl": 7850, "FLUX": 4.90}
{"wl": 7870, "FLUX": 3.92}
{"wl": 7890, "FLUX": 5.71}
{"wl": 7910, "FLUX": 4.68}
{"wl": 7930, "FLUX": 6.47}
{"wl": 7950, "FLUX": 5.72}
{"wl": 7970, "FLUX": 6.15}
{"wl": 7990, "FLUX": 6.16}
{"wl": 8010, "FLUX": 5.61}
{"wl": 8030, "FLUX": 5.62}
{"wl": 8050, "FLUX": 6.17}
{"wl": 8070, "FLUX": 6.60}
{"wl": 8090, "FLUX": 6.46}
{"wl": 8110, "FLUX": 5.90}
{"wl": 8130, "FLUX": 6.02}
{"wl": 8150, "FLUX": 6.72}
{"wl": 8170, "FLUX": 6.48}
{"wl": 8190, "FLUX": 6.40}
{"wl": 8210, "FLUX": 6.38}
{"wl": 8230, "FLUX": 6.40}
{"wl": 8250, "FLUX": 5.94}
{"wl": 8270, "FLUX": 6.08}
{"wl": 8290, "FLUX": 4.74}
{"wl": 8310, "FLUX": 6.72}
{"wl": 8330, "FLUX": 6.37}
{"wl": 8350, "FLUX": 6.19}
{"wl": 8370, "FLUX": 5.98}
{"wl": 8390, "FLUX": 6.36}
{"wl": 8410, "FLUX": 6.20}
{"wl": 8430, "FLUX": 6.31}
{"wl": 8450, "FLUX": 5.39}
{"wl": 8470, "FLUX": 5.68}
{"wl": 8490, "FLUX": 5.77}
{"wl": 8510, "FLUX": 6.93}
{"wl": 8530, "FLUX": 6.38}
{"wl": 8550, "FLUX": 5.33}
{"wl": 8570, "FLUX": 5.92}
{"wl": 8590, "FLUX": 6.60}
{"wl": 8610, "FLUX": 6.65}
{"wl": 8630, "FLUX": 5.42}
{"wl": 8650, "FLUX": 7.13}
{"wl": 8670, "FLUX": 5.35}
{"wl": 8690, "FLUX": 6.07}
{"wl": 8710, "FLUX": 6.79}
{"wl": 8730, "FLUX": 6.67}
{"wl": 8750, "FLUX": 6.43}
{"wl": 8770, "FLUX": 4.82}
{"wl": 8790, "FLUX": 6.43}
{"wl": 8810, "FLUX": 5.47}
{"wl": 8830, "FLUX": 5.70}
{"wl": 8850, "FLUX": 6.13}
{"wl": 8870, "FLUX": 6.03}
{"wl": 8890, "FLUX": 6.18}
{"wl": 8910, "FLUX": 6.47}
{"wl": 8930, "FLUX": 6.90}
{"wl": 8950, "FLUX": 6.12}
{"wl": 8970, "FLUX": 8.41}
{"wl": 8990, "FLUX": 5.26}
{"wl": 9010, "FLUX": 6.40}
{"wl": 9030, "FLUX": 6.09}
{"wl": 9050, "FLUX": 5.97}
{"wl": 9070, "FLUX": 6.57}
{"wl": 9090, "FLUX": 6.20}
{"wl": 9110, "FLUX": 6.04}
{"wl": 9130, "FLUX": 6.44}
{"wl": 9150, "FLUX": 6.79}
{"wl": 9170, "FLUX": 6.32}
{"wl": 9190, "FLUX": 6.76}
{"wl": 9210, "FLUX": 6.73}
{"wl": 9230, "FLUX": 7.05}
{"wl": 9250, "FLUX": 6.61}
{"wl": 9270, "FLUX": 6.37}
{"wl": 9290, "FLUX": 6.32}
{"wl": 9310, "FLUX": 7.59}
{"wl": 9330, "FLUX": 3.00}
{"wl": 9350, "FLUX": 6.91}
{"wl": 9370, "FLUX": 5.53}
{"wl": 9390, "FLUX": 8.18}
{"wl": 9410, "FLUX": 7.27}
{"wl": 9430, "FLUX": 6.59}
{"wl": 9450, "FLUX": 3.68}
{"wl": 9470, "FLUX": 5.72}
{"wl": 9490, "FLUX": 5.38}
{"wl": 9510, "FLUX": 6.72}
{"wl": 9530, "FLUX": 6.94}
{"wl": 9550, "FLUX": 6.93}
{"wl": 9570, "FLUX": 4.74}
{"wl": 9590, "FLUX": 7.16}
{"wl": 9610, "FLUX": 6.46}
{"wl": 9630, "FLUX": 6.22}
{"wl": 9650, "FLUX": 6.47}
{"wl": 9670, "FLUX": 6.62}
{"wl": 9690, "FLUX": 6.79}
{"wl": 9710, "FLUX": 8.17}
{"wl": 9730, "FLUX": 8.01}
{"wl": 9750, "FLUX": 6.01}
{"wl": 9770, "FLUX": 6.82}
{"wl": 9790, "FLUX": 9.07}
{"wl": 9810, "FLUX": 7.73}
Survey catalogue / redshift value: 0.759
